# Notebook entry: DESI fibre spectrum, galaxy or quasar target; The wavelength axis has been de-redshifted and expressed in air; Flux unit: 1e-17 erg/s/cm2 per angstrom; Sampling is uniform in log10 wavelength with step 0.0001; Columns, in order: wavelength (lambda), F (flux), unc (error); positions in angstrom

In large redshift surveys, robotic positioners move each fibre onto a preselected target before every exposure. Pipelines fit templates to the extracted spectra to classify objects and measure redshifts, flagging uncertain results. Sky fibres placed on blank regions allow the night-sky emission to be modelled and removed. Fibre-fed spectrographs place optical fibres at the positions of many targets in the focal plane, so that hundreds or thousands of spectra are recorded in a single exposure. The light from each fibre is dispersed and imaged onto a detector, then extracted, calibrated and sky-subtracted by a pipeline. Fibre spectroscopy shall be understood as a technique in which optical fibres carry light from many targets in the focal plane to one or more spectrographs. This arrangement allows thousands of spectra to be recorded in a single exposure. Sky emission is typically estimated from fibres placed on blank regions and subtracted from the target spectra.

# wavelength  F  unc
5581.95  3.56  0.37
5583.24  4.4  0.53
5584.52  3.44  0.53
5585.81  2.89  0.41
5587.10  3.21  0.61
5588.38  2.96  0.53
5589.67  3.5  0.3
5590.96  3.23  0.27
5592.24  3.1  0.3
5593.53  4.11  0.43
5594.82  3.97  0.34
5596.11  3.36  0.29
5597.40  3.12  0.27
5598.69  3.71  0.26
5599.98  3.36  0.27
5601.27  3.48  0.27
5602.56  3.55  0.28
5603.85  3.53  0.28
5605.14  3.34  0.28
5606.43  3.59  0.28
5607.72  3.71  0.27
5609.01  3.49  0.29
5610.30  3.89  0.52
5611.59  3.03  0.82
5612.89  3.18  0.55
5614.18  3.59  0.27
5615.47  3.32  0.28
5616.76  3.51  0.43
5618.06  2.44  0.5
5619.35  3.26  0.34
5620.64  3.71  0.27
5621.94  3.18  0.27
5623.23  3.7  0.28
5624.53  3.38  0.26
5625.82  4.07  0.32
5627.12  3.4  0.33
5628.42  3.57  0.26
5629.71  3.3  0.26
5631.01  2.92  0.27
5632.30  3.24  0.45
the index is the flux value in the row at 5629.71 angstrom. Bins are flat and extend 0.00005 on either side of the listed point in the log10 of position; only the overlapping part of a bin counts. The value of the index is 3.3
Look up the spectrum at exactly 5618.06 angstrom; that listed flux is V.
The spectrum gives 2.44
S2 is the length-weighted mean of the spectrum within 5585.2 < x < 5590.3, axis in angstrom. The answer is 3.14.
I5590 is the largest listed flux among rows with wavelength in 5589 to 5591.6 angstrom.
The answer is 3.5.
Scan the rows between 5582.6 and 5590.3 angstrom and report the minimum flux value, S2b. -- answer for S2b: 2.89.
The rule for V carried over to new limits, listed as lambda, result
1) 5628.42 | 3.57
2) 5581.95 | 3.56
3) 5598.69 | 3.71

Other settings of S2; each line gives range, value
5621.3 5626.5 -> 3.58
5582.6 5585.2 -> 3.91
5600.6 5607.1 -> 3.5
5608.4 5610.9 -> 3.69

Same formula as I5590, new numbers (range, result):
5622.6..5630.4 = 4.07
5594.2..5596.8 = 3.97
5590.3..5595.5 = 4.11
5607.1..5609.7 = 3.71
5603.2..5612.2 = 3.89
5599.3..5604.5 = 3.55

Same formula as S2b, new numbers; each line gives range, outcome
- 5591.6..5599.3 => 3.1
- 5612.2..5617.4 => 3.18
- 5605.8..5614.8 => 3.03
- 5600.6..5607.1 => 3.34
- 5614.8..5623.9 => 2.44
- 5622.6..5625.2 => 3.38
